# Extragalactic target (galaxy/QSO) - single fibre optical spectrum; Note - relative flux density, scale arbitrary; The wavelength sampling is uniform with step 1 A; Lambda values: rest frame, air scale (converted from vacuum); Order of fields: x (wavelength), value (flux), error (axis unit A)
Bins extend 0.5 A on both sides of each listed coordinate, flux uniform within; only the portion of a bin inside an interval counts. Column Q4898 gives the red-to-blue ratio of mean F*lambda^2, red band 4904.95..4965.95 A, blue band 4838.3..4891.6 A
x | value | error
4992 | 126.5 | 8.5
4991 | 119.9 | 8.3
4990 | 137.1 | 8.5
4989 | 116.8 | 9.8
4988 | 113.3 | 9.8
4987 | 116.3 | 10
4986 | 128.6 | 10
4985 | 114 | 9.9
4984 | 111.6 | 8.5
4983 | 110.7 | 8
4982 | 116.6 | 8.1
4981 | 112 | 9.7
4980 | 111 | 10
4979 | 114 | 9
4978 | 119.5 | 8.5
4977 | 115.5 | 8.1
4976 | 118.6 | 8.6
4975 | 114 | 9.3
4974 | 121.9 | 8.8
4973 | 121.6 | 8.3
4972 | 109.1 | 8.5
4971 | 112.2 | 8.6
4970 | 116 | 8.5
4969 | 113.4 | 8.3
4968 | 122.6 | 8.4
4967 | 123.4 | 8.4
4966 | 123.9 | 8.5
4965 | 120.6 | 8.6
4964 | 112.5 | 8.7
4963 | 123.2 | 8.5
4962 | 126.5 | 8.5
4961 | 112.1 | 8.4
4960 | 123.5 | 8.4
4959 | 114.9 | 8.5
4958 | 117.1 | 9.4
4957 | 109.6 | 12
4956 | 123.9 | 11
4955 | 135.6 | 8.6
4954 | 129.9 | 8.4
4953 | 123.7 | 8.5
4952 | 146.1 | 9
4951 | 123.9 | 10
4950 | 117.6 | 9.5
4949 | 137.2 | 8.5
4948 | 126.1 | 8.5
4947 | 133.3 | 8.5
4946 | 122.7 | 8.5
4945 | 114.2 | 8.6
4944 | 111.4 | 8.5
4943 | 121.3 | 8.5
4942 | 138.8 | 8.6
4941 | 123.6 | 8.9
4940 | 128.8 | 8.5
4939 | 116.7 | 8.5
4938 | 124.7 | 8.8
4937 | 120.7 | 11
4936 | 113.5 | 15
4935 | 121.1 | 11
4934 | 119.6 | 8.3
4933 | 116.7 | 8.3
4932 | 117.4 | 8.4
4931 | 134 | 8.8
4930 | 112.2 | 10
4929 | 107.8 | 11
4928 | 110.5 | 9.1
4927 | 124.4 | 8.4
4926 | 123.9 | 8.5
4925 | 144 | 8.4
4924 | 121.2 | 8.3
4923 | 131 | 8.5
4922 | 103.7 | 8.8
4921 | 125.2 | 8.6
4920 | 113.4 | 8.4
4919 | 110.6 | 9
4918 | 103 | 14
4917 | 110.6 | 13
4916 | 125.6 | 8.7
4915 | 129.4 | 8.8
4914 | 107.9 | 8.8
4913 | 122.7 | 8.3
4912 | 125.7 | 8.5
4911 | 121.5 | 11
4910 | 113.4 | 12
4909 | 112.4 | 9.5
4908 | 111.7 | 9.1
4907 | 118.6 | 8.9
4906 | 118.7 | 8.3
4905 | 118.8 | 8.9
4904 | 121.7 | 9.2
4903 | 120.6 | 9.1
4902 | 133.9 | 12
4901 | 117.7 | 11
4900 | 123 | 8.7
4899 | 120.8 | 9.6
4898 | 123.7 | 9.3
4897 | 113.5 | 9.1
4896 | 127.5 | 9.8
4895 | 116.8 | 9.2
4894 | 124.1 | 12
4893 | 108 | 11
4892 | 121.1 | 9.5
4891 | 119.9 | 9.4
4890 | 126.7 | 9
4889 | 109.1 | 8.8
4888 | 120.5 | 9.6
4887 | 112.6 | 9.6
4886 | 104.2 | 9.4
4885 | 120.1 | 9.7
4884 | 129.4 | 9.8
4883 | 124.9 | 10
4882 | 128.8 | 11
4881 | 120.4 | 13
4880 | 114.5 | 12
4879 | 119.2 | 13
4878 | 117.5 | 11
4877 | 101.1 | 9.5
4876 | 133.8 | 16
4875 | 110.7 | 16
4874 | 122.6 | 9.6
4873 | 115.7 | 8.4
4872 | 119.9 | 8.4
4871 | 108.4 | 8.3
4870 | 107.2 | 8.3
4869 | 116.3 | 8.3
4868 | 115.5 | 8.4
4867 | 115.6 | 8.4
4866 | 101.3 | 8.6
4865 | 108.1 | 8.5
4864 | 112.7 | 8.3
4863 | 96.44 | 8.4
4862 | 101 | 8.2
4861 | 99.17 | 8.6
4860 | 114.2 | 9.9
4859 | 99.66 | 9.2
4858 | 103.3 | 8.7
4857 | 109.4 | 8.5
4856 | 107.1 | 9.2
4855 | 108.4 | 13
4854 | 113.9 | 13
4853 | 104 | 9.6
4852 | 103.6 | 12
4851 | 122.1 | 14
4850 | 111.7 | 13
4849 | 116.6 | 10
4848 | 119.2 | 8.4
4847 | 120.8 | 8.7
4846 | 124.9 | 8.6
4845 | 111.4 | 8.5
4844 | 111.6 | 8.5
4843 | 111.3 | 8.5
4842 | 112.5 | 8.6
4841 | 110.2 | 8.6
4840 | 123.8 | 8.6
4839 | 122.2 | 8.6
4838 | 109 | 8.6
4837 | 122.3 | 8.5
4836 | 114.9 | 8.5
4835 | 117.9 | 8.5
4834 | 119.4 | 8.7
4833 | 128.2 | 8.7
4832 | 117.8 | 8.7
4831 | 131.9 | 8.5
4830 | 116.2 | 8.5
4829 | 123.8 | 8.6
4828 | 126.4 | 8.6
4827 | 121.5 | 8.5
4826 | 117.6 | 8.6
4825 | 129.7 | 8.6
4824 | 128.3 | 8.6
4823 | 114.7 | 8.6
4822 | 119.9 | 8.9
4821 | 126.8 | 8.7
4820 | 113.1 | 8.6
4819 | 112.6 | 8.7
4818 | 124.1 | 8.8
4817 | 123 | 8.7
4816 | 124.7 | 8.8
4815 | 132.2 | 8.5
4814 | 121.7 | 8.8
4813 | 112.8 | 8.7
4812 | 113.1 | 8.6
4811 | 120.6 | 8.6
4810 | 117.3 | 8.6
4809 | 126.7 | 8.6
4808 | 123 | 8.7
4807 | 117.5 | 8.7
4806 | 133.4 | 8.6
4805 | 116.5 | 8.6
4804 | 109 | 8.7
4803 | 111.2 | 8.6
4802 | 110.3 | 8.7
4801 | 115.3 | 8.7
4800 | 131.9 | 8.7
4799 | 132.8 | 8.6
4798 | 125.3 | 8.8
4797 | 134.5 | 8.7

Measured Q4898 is 1.09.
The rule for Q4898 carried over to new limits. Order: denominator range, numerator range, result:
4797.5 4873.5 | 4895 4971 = 1.08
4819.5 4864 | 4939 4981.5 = 1.10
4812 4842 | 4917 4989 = 1.05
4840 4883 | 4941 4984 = 1.11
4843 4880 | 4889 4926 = 1.09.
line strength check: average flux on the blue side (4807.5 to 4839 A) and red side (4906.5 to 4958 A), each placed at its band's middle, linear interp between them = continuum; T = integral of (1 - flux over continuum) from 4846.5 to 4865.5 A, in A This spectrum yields 1.9 A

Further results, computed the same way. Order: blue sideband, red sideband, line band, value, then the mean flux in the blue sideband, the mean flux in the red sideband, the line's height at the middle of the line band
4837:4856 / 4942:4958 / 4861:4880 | 0.8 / 114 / 125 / 117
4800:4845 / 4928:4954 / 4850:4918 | 3.2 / 120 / 123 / 121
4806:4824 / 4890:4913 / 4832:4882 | 2.9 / 121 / 120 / 120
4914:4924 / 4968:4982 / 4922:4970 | -2.5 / 117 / 116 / 116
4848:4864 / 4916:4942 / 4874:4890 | -0.9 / 108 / 120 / 112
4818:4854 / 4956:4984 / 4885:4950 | -1.4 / 118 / 117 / 117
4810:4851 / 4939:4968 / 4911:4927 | 0.3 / 120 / 124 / 122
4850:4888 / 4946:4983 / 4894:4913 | -0.8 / 113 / 121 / 115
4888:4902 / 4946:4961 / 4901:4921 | 0.5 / 120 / 125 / 121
